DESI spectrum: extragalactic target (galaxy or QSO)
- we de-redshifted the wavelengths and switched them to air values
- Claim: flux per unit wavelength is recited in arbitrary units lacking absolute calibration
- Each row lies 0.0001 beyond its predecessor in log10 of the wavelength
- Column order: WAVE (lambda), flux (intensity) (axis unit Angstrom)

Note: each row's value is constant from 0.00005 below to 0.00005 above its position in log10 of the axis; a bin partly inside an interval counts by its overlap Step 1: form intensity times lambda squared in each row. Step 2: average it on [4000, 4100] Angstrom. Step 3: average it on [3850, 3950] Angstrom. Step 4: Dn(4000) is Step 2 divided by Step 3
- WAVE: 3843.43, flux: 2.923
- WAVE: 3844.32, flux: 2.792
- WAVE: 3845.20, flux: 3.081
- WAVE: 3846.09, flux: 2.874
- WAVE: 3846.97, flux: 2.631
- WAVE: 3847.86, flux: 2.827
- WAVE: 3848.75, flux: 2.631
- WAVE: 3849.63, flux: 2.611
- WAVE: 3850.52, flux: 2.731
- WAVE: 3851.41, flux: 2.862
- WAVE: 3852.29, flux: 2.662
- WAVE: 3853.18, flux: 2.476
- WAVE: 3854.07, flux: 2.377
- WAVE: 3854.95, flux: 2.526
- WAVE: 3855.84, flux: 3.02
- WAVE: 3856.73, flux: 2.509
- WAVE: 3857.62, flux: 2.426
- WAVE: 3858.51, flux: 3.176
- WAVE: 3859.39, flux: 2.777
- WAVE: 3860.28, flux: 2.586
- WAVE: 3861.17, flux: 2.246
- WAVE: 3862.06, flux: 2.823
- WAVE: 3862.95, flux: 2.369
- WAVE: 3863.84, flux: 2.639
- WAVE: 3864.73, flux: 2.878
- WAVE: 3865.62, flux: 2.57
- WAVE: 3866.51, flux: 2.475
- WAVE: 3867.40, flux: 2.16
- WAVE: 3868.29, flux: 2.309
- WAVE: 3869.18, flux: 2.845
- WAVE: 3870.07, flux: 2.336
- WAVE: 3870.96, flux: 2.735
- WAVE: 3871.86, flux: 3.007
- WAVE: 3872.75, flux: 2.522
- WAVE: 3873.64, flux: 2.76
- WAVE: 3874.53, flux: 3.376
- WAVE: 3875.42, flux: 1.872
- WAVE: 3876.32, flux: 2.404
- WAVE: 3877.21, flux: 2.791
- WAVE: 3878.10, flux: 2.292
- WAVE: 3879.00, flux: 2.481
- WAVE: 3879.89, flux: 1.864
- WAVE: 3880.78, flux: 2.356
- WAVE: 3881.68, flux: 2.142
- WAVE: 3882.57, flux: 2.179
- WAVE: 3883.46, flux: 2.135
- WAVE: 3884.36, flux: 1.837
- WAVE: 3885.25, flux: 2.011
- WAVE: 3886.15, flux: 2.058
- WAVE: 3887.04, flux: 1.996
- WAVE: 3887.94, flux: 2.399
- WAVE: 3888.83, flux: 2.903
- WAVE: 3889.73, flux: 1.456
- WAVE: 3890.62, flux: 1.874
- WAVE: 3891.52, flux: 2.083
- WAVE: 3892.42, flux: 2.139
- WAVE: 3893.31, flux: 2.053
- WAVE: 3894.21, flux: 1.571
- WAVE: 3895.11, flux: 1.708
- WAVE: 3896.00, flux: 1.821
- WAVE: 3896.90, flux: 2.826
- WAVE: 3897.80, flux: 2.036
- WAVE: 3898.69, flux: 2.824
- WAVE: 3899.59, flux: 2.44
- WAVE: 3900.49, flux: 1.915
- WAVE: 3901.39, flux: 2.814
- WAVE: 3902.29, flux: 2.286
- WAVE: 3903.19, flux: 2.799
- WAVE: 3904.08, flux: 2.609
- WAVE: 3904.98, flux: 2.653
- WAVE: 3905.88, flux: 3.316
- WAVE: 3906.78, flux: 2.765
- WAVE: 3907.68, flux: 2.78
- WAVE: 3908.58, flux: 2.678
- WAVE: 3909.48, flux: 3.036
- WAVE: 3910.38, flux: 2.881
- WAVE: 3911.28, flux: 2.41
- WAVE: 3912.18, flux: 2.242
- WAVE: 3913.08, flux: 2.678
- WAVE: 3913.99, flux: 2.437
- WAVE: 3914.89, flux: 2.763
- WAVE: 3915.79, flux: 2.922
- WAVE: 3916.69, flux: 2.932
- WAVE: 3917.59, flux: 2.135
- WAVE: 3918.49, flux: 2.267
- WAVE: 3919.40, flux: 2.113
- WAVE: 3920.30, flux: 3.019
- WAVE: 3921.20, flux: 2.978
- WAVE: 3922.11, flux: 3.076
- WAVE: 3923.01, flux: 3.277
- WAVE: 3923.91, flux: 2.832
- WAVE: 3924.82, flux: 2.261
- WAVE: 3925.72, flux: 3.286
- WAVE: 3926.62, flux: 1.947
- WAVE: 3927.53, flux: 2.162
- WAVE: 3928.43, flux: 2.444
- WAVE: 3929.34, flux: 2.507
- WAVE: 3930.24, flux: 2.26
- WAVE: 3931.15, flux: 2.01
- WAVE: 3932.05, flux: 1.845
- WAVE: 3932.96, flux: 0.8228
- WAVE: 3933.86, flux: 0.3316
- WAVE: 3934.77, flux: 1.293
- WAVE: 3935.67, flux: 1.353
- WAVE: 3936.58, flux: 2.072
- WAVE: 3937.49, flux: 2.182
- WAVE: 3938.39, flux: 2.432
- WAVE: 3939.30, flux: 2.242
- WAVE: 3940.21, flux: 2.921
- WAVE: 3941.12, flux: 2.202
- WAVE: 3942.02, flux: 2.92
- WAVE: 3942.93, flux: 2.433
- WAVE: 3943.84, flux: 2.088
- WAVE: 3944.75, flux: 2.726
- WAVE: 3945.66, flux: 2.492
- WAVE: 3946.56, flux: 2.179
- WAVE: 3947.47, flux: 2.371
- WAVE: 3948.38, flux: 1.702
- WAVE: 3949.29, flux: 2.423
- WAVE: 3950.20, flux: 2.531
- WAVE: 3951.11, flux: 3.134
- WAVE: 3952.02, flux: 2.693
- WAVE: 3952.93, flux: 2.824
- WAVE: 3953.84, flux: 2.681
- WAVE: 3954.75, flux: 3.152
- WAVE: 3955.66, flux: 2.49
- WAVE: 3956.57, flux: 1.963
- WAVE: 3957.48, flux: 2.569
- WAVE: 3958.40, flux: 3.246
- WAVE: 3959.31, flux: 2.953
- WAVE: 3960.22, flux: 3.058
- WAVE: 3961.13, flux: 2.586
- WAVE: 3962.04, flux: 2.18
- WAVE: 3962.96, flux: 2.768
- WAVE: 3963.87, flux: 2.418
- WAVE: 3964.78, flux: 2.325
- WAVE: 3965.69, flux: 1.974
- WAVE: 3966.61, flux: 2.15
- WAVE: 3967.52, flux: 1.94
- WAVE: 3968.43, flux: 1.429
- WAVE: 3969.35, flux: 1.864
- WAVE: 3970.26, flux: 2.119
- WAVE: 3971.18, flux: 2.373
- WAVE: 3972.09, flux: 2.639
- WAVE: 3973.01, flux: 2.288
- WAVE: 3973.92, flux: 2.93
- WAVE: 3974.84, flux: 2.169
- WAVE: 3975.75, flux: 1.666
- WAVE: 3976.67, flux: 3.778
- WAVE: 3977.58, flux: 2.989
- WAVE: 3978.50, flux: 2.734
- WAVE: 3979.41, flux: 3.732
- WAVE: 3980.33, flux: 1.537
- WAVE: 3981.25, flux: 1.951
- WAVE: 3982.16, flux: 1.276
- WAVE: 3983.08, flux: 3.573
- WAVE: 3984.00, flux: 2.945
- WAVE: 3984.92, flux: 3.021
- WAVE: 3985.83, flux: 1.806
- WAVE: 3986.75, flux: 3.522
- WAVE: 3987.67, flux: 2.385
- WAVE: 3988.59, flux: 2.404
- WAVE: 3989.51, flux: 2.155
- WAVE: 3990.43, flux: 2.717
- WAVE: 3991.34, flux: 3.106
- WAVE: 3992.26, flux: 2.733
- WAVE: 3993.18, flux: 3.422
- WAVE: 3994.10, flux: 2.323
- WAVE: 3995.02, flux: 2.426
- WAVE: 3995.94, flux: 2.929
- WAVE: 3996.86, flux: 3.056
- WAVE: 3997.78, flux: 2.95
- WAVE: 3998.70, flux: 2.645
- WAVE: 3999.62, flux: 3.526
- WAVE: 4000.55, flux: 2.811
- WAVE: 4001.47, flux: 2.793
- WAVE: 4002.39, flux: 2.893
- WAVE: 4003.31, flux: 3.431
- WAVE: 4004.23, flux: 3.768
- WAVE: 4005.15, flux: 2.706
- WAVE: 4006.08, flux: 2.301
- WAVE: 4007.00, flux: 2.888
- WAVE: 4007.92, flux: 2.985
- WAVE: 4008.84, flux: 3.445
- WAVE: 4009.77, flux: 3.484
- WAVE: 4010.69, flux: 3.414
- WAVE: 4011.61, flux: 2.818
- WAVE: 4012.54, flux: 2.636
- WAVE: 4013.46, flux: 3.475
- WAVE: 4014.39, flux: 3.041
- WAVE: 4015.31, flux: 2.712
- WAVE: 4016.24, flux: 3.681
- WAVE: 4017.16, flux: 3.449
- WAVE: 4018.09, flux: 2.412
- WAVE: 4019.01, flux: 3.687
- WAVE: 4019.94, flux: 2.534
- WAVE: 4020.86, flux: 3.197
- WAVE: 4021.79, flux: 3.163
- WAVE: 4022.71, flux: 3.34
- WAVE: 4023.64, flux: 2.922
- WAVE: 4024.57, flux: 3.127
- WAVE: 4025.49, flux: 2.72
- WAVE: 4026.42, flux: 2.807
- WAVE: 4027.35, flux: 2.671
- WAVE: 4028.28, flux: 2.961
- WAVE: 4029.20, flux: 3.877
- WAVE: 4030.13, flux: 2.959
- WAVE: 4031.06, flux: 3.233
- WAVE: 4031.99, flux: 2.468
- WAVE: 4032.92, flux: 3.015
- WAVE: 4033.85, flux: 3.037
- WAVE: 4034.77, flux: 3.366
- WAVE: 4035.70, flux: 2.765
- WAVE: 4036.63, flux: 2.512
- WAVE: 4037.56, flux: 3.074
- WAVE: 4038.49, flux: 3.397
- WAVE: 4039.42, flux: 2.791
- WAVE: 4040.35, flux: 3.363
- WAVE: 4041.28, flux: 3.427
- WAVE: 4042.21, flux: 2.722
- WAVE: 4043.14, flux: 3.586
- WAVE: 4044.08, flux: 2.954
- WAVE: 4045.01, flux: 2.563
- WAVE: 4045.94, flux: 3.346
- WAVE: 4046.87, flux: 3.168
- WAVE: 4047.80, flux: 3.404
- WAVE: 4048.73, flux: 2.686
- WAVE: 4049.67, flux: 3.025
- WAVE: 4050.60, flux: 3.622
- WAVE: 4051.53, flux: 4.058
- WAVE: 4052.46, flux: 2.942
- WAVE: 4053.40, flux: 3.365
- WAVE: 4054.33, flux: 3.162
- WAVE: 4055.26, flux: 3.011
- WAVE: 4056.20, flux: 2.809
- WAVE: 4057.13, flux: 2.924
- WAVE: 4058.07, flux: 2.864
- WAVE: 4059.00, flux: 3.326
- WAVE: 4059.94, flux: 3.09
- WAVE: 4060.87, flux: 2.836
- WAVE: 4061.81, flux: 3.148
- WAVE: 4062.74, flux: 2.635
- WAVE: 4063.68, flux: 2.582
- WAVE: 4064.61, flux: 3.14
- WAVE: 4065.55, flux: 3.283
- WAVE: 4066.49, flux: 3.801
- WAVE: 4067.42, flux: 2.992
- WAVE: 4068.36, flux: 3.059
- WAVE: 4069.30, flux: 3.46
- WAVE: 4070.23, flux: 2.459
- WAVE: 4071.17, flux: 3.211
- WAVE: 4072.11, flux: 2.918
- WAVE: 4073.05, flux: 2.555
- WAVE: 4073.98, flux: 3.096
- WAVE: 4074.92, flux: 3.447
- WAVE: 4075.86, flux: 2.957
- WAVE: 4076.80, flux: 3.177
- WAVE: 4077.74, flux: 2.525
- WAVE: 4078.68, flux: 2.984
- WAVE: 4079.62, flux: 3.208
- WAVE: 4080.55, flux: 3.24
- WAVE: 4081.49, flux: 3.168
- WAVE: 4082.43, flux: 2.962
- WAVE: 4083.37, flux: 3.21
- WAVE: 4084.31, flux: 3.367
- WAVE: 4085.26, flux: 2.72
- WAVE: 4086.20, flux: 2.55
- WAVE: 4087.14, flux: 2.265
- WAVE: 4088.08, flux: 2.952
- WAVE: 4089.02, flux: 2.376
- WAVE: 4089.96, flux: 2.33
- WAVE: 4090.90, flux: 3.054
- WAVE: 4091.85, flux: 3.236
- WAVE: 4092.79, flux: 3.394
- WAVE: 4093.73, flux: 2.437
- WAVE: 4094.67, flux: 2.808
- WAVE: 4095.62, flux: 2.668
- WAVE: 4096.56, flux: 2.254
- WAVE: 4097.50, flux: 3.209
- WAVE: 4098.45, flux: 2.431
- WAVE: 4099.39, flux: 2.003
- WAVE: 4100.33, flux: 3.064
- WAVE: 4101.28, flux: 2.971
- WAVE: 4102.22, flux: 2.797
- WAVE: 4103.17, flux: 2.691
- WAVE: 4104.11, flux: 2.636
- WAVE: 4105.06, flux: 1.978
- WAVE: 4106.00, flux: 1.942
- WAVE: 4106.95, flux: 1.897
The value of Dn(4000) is 1.35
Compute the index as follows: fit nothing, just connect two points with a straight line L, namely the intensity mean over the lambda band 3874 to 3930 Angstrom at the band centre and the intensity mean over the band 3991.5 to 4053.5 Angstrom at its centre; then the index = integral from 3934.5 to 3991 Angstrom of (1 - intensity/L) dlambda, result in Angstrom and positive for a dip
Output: 6.2 Angstrom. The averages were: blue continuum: 2.44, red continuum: 3.06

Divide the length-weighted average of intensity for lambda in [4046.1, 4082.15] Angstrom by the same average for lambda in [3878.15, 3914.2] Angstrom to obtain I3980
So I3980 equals 1.3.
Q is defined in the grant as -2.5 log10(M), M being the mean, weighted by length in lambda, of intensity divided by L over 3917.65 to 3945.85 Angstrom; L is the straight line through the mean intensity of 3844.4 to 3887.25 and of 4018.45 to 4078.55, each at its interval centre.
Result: 0.19 mag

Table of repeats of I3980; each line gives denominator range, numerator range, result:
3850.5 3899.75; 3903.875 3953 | 1.01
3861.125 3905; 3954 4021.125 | 1.16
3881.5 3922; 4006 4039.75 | 1.27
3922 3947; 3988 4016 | 1.32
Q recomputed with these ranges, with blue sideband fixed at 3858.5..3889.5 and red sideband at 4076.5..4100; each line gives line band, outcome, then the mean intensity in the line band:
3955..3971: 0.10 mag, 2.36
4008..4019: -0.17 mag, 3.16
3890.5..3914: 0.03 mag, 2.44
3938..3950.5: 0.07 mag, 2.4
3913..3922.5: -0.06 mag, 2.66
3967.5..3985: 0.08 mag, 2.45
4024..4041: -0.11 mag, 3.01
